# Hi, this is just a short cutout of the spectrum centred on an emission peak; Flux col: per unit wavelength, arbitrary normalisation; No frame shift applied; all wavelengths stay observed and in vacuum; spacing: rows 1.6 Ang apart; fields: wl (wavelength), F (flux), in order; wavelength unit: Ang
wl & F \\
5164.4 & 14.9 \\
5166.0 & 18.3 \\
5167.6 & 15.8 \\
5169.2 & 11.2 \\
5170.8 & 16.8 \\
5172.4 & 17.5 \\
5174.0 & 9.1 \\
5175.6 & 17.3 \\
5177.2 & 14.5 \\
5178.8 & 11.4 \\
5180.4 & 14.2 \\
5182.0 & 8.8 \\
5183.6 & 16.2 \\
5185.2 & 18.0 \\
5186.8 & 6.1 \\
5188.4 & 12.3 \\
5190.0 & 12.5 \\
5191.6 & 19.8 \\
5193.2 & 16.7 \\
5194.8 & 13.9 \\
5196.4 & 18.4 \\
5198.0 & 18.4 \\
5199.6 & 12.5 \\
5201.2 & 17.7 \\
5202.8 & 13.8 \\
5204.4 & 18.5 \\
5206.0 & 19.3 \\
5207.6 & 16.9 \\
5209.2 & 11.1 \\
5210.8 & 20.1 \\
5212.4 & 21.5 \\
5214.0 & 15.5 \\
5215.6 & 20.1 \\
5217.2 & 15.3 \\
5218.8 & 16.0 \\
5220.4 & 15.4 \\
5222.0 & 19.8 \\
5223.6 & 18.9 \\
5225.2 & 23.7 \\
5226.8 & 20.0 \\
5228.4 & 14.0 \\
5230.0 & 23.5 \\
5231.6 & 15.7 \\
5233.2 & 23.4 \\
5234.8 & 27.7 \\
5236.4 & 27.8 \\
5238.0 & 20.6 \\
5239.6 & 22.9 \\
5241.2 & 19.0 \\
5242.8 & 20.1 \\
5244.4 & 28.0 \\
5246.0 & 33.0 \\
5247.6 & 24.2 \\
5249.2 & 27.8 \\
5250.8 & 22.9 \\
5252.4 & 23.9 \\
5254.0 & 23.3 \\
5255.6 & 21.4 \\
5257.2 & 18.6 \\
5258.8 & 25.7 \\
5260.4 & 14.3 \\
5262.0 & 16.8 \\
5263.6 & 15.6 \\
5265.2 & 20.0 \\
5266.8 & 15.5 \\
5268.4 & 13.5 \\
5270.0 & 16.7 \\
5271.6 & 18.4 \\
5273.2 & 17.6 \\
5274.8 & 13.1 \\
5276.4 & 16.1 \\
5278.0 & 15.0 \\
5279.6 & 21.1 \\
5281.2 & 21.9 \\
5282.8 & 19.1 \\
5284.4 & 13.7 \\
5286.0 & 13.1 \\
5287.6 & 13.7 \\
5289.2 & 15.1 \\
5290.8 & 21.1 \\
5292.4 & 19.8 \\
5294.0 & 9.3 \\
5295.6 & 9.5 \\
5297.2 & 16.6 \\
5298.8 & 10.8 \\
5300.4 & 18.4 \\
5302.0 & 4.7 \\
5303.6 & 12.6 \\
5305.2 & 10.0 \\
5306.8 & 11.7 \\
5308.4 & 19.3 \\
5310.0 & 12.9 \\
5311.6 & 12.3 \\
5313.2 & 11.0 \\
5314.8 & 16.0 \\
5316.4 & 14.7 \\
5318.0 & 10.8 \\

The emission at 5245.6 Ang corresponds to C III]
